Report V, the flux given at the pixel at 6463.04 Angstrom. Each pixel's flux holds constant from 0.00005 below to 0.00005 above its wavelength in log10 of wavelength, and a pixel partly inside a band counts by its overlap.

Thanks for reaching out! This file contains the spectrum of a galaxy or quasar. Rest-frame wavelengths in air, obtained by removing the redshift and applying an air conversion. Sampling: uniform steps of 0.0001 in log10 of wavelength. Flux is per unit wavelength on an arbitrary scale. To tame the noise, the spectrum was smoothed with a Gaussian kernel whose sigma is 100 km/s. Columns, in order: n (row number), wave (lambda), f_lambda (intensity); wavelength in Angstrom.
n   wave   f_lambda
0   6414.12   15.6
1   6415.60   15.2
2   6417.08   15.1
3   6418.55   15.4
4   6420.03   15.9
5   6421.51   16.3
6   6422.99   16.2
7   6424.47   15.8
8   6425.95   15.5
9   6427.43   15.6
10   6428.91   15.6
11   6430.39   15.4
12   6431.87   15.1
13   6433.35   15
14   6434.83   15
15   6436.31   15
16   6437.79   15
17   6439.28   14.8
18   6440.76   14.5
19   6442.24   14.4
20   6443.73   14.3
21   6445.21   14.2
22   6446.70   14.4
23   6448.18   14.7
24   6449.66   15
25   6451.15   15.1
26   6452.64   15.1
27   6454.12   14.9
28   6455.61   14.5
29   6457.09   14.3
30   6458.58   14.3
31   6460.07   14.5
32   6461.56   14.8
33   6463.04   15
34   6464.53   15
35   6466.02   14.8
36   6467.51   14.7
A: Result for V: 15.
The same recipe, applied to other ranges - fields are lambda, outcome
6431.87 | 15.1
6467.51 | 14.7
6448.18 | 14.7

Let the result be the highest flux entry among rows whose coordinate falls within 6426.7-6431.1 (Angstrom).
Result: 15.6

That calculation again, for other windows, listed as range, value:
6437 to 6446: 15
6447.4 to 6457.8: 15.1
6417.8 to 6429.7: 16.3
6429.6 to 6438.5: 15.4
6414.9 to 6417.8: 15.2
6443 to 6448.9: 14.7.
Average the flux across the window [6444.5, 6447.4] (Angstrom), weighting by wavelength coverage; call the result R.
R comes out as 14.3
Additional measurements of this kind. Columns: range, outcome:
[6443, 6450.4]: 14.5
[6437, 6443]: 14.7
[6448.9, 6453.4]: 15.1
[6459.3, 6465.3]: 14.8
